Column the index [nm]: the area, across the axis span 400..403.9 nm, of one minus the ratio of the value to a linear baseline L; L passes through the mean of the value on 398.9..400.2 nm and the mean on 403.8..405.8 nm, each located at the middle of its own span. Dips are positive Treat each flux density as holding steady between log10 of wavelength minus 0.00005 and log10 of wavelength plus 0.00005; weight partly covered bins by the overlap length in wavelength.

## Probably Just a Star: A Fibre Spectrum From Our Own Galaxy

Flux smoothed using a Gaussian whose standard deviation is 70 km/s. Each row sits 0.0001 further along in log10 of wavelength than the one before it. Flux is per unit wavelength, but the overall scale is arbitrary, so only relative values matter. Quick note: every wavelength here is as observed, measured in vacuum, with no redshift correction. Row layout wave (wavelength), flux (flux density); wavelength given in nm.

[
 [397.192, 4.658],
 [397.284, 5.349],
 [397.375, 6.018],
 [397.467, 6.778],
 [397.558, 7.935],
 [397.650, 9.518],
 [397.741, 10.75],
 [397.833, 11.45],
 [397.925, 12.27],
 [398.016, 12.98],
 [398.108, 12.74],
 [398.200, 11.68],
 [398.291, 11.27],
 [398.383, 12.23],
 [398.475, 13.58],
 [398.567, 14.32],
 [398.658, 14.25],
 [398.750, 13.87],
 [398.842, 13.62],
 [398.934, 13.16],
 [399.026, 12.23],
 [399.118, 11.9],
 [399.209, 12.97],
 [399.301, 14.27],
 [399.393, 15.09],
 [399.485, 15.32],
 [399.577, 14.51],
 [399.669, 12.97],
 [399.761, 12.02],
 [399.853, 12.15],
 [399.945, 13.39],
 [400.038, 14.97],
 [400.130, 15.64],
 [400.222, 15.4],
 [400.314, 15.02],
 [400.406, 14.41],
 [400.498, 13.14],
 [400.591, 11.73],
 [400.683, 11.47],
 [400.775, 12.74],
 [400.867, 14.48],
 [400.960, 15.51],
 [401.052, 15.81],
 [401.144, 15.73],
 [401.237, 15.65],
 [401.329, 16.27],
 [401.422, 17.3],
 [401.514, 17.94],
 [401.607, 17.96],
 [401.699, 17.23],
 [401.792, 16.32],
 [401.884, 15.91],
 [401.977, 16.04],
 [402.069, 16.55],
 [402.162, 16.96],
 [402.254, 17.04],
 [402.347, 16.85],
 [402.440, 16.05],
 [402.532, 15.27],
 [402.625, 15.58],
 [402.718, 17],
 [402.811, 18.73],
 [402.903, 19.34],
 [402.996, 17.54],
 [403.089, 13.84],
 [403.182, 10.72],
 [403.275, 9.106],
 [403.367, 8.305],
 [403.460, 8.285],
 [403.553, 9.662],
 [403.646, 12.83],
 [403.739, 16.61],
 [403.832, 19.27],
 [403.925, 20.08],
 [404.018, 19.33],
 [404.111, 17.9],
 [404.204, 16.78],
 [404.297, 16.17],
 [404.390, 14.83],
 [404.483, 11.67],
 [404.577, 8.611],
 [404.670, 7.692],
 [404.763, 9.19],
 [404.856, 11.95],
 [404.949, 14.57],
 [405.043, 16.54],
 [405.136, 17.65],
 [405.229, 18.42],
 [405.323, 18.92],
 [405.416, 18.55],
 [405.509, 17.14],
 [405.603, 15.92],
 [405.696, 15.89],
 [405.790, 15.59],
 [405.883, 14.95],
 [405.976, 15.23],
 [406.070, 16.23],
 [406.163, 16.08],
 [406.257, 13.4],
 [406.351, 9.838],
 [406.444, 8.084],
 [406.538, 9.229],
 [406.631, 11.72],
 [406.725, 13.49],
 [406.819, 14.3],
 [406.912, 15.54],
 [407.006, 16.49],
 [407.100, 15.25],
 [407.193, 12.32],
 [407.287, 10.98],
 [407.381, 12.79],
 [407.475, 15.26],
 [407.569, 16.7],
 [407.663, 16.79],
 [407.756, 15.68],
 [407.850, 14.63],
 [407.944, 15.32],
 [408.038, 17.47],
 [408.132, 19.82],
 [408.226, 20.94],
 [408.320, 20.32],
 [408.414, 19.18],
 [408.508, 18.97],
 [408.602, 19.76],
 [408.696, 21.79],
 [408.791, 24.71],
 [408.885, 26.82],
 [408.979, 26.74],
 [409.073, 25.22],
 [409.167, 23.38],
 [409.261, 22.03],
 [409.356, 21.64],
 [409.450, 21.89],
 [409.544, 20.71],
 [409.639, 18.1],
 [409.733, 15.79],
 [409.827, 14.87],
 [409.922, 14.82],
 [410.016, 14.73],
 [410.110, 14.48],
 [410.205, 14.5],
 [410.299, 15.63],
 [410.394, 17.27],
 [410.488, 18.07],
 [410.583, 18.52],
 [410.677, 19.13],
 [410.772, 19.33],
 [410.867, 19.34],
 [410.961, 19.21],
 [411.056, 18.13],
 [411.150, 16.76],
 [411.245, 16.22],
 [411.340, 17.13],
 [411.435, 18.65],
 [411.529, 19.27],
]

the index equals -0.16 nm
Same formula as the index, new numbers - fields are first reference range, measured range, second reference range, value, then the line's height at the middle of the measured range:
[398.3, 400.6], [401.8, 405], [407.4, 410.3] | 0.25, 15.9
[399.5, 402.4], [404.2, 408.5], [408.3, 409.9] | 0.96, 19.2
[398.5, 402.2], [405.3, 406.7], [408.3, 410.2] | 0.29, 18.1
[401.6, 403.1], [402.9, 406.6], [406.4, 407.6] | 0.16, 14.9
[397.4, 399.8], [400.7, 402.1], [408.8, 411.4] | -0.20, 14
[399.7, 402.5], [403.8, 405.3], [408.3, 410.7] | 0.17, 17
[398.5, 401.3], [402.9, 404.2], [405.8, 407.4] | -0.07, 13.6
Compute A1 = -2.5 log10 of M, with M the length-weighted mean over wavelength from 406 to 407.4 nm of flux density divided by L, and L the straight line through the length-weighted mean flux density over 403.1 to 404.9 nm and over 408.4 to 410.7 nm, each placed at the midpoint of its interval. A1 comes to 0.23 mag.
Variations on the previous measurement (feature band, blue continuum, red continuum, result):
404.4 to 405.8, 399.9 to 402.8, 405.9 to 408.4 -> 0.04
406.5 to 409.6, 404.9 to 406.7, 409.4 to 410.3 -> -0.14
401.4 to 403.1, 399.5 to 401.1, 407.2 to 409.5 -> -0.11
